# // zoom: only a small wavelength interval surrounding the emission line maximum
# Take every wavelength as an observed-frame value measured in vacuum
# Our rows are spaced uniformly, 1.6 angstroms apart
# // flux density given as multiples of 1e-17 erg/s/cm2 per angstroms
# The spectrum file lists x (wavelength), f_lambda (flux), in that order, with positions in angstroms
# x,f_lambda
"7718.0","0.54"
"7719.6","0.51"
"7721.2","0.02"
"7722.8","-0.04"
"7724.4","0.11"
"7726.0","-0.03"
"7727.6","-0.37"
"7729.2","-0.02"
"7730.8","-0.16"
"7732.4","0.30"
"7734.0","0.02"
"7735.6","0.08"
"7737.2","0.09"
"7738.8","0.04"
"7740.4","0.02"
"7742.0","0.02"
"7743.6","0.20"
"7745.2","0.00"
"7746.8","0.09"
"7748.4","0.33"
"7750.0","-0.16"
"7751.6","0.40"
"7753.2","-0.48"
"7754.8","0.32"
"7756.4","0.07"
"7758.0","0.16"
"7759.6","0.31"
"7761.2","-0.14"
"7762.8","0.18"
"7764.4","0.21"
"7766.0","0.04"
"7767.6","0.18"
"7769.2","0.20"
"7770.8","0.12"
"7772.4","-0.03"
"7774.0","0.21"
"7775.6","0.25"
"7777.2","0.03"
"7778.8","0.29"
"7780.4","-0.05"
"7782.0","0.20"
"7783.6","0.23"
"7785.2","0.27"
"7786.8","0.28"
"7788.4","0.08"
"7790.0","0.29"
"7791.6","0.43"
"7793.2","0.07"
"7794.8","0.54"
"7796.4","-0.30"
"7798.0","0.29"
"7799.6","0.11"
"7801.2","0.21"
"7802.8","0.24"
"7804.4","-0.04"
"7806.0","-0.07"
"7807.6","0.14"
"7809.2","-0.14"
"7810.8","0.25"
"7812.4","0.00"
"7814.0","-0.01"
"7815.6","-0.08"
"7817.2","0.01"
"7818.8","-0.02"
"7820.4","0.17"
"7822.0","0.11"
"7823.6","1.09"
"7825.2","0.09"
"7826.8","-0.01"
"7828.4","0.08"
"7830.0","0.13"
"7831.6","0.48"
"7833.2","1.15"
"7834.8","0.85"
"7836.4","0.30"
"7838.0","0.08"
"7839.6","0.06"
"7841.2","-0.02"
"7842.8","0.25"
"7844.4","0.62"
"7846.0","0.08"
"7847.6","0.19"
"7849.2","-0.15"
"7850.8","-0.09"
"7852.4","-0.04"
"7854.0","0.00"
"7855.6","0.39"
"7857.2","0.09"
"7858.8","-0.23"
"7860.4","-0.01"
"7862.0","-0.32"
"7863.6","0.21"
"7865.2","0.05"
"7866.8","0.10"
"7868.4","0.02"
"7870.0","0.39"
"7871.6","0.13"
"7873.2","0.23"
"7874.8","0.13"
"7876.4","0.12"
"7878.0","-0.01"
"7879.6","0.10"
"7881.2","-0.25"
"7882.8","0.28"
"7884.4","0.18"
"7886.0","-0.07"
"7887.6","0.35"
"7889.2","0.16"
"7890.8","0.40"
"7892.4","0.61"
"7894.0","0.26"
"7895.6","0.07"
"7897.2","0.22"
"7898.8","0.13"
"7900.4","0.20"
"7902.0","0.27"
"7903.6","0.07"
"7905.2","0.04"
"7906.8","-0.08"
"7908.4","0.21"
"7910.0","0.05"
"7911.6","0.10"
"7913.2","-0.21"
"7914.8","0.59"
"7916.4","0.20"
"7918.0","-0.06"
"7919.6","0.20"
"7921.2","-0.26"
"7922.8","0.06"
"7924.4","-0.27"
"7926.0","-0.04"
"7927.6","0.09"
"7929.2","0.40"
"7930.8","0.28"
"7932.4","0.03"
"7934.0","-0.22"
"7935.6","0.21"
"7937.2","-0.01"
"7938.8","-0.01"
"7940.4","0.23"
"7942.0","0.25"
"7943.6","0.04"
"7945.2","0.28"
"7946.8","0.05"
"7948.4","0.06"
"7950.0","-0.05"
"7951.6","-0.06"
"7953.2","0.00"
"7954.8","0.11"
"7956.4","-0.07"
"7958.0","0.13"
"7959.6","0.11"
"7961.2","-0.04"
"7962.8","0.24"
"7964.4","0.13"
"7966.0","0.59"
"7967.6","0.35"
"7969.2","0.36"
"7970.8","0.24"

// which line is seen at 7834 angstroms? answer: H-gamma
